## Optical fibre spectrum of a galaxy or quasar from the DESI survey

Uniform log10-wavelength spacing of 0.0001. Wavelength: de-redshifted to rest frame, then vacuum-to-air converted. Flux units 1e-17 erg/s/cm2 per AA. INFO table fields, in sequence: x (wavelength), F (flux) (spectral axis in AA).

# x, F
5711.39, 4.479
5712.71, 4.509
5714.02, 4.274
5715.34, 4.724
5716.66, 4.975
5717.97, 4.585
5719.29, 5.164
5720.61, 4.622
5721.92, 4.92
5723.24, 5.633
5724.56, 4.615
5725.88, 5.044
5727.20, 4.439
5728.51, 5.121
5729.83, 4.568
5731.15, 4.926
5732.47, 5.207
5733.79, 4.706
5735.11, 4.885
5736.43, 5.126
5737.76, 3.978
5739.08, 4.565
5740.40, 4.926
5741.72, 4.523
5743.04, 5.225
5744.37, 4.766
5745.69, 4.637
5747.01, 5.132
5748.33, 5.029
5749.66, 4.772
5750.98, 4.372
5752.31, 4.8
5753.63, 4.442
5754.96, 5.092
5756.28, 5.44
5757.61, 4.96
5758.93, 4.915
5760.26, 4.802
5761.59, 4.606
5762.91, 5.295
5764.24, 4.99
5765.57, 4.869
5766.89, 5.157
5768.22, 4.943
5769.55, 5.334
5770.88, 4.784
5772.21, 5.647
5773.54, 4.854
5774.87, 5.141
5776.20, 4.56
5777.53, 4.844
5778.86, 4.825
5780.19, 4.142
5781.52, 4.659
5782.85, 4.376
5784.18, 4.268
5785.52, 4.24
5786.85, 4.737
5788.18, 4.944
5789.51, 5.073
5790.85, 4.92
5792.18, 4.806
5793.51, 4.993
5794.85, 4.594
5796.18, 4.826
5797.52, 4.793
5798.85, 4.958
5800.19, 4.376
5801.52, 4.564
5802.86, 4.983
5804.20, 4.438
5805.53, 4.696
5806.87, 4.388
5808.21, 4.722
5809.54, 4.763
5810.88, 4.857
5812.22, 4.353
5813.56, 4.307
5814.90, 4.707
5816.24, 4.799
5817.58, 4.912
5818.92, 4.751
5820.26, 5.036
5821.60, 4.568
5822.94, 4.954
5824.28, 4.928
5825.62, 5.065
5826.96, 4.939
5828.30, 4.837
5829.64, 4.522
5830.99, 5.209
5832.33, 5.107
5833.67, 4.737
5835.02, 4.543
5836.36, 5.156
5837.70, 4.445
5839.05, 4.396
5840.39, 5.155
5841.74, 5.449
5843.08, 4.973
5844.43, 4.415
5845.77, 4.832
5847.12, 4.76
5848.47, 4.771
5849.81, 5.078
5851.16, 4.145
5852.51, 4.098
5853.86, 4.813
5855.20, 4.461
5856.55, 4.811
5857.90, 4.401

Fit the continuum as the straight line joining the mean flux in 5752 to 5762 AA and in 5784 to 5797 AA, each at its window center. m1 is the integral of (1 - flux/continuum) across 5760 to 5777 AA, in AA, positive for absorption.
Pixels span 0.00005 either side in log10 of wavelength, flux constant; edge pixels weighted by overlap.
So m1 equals -0.6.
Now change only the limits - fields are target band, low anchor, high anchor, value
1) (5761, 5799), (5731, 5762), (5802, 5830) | -0.4 AA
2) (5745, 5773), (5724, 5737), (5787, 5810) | -0.8 AA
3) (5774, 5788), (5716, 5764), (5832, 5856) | 0.6 AA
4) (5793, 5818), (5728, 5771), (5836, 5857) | 0.6 AA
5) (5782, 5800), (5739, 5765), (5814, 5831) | 0.5 AA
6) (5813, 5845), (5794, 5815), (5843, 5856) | -1.4 AA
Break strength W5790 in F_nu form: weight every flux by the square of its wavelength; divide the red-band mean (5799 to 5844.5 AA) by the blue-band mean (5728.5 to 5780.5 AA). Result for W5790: 1.0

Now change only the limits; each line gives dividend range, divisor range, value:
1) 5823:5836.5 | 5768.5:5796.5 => 1.04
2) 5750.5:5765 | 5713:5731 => 1.03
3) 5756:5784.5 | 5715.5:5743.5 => 1.02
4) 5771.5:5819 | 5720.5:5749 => 0.99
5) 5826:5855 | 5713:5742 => 1.04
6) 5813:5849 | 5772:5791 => 1.04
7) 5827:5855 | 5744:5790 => 1.01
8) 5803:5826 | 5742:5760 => 0.99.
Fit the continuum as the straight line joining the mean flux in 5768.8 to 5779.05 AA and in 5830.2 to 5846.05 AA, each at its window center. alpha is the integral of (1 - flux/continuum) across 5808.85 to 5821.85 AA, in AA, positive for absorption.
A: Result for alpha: 0.54 AA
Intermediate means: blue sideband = 5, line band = 4.71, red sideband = 4.87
